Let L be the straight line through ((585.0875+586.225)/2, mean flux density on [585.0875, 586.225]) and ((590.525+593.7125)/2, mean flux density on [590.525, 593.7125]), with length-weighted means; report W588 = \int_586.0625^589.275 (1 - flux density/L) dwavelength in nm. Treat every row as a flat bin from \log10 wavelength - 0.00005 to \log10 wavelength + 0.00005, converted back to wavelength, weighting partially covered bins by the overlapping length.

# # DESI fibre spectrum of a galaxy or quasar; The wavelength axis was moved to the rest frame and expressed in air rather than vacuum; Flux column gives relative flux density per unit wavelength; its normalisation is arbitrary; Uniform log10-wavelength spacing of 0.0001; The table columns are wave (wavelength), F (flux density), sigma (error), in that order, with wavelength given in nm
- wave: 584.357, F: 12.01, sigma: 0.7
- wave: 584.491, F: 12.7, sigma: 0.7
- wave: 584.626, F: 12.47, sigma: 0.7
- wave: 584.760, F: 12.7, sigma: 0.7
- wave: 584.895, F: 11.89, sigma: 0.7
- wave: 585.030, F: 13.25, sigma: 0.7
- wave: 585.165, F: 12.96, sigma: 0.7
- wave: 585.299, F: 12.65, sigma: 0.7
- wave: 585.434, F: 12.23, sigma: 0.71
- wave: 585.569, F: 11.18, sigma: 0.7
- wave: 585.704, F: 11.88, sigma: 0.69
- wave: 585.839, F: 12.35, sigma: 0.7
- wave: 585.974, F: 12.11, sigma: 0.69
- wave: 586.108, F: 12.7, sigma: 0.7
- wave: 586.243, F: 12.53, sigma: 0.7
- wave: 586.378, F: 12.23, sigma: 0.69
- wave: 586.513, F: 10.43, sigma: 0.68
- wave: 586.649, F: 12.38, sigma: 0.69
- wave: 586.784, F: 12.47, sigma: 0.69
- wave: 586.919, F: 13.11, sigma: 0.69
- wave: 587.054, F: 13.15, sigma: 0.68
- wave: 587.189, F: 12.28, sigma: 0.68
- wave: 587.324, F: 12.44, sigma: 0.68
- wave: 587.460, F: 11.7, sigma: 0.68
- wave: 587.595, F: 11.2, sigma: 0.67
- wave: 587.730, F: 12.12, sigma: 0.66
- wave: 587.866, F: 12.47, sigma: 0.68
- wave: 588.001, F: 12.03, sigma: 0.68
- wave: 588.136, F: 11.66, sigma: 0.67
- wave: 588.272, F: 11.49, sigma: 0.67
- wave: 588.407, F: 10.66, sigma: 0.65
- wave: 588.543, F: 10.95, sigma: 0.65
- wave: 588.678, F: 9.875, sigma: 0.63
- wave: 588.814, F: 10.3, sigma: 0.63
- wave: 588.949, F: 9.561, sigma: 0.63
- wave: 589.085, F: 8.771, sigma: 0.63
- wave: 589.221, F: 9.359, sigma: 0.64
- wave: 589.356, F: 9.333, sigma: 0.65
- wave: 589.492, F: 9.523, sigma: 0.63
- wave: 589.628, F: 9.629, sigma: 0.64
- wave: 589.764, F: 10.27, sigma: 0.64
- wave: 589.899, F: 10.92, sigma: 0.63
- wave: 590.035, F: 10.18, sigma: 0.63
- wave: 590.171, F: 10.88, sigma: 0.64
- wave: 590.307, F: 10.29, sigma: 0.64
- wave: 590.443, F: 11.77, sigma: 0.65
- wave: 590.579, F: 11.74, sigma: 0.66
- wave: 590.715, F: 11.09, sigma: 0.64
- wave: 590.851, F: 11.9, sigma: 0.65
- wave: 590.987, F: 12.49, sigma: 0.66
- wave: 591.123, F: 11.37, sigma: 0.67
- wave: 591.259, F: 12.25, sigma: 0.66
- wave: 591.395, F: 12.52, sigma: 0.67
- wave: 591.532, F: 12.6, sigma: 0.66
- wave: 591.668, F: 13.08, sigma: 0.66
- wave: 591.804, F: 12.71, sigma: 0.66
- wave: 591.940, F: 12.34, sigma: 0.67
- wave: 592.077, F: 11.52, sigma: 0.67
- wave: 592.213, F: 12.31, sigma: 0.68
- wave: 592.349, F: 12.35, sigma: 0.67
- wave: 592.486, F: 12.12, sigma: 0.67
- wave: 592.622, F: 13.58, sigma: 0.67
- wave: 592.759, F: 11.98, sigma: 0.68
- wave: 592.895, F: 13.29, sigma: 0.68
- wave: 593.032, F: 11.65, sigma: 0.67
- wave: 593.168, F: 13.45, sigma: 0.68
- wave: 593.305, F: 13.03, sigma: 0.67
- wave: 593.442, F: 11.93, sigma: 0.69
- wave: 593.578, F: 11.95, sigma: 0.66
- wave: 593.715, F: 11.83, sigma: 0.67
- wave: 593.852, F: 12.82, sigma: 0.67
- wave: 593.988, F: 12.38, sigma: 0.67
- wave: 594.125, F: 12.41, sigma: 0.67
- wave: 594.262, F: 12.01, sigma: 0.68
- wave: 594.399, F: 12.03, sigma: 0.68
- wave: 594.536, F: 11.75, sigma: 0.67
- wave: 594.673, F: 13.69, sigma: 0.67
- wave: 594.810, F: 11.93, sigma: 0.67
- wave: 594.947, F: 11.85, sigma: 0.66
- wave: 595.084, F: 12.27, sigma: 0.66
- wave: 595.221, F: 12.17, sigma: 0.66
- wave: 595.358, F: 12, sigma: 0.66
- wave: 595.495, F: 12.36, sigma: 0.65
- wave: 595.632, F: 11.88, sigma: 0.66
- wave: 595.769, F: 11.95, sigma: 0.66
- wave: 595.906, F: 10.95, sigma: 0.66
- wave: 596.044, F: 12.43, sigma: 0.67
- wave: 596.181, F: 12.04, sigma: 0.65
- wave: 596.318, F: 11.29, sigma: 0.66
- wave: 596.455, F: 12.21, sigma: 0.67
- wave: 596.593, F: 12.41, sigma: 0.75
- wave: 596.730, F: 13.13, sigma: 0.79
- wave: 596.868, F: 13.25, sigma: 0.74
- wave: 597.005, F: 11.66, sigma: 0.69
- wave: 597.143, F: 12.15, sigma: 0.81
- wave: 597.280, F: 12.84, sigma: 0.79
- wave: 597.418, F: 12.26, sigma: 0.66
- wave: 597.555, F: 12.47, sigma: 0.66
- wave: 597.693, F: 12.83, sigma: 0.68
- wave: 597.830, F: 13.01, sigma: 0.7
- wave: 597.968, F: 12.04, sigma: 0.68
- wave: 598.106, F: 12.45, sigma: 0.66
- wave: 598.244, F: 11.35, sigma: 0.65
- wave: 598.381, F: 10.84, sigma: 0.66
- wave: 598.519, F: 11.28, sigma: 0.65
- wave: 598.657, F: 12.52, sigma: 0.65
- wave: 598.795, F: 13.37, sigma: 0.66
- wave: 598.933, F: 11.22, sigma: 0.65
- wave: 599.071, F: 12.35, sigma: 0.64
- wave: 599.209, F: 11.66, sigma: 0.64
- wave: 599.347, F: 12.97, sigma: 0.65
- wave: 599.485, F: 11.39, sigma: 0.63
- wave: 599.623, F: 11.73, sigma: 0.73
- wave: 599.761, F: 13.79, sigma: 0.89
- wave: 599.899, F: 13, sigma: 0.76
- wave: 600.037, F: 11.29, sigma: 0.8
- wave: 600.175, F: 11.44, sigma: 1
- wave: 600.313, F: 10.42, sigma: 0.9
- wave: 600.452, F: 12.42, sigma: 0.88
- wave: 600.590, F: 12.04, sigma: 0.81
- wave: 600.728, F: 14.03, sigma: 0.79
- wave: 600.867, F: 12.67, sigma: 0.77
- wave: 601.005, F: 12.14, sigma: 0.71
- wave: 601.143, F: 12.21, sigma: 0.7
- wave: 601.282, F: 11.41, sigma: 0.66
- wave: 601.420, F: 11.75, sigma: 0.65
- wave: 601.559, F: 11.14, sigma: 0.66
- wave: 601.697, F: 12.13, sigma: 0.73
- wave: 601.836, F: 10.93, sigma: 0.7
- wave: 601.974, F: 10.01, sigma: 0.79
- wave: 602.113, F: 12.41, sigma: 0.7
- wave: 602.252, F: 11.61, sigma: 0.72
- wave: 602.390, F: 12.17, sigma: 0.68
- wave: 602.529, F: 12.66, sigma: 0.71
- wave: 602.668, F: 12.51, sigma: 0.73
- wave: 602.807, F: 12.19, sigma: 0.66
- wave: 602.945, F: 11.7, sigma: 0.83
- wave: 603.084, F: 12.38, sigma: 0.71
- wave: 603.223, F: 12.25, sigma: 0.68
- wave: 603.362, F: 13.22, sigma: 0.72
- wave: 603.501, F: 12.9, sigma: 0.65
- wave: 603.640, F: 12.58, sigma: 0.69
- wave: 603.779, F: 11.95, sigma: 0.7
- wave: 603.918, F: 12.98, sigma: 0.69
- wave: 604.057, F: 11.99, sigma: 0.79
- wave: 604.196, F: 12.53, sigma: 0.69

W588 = 0.21 nm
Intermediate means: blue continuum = 12.3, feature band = 11.5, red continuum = 12.3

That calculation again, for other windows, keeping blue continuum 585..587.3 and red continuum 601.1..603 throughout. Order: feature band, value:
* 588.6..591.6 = 0.35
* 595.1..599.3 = -0.07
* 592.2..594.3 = -0.06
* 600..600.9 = -0.02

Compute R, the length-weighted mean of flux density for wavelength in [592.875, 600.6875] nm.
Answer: 12.2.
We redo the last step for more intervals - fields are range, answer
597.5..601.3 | 12.2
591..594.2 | 12.4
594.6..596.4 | 12.1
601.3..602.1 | 11.3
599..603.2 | 12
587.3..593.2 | 11.4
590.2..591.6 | 11.8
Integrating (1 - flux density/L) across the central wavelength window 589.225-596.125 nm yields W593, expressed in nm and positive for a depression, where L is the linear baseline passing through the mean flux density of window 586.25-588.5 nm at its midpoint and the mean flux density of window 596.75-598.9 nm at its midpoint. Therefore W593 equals 0.15 nm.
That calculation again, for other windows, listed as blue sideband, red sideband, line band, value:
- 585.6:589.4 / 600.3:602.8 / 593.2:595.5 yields -0.11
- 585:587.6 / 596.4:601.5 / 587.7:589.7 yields 0.29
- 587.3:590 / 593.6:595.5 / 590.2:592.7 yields -0.15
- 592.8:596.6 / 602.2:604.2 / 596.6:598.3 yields -0.03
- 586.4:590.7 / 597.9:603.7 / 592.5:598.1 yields -0.34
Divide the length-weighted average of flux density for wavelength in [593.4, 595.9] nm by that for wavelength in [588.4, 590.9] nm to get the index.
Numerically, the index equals 1.17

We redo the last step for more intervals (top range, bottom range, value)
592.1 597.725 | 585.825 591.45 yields 1.09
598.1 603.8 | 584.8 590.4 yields 1.06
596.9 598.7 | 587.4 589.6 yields 1.14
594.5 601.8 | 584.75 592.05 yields 1.05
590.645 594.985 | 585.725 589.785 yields 1.09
